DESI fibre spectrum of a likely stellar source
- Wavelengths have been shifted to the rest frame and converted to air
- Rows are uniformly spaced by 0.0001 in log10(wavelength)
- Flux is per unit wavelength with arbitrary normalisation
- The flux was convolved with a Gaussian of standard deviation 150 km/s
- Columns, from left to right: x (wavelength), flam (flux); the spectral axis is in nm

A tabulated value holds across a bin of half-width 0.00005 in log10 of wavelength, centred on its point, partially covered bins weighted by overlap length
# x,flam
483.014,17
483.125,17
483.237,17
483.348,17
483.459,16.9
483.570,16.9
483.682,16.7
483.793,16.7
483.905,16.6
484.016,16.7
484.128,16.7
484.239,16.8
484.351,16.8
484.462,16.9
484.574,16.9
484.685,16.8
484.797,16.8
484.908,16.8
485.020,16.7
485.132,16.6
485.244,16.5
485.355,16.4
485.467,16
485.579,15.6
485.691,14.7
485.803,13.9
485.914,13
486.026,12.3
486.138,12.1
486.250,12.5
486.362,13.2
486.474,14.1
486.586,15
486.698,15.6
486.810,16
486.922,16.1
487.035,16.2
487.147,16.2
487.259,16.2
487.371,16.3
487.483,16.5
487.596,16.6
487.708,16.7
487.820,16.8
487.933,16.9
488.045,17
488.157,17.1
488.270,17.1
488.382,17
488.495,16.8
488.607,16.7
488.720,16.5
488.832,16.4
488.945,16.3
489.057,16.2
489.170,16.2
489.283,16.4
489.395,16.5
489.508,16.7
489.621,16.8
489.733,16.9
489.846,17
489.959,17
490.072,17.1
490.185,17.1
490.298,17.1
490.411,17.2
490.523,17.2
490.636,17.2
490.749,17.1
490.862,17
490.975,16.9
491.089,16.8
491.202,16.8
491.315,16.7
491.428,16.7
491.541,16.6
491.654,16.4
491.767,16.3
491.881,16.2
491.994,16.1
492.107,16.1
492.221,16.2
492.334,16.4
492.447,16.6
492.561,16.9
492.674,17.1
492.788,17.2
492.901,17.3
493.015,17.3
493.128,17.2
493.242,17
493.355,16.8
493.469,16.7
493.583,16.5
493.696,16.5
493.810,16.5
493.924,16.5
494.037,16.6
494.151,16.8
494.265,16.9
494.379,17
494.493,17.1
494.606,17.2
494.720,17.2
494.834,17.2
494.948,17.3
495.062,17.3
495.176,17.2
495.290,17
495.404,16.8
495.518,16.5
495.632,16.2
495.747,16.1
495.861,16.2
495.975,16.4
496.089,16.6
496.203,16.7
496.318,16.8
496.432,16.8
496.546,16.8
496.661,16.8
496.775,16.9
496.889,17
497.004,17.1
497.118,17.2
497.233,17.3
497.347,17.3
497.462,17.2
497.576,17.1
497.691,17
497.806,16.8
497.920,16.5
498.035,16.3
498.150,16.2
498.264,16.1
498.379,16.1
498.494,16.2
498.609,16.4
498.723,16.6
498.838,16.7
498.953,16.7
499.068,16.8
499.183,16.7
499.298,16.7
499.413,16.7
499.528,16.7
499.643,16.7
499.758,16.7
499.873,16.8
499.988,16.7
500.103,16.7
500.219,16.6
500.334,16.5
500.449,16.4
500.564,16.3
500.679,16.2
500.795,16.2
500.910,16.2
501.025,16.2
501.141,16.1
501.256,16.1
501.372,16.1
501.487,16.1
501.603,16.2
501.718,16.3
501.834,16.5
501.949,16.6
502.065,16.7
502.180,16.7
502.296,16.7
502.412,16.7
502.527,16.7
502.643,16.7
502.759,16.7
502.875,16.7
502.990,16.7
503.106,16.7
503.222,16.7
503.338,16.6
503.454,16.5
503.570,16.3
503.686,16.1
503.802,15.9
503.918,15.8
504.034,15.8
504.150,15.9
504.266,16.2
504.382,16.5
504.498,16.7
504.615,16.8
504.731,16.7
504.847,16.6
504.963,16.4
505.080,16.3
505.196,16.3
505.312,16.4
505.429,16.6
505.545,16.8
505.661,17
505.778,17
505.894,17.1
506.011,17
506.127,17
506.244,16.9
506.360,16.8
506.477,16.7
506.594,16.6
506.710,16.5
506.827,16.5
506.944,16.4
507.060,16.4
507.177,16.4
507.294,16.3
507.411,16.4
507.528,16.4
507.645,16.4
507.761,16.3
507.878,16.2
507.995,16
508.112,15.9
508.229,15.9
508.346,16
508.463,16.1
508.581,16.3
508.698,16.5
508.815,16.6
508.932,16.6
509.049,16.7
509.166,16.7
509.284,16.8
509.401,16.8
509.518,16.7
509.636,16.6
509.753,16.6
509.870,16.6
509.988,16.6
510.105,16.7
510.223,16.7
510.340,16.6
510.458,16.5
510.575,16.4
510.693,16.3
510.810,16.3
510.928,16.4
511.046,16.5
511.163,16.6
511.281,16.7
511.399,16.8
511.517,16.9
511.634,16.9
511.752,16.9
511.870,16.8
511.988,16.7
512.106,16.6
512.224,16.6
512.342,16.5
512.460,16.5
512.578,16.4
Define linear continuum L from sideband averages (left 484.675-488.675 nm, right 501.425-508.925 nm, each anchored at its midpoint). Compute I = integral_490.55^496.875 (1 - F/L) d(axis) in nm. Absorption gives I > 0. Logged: -0.30 nm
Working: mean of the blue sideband 15.7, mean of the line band 16.8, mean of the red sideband 16.5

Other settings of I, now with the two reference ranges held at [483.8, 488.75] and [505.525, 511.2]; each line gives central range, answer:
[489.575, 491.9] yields -0.119 nm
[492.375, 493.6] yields -0.065 nm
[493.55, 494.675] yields -0.044 nm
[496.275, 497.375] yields -0.053 nm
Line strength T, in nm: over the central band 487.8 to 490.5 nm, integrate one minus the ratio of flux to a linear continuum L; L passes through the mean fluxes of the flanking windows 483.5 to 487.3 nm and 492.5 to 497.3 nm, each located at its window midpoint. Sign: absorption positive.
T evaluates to -0.11 nm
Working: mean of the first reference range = 15.7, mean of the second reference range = 16.9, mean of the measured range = 16.8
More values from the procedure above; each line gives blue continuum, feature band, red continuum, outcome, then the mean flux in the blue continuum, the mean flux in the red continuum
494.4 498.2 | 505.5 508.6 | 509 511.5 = 0.03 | 16.9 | 16.6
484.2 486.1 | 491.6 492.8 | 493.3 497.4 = 0.00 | 15.8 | 16.8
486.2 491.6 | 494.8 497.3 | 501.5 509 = -0.06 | 16.4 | 16.5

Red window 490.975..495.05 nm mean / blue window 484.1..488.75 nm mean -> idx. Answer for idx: 1.1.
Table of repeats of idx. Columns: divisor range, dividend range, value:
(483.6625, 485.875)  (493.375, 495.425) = 1.03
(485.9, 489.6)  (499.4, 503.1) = 1.04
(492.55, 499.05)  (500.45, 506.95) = 0.98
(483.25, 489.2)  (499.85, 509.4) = 1.03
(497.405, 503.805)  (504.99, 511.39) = 1.00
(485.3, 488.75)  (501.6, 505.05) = 1.06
